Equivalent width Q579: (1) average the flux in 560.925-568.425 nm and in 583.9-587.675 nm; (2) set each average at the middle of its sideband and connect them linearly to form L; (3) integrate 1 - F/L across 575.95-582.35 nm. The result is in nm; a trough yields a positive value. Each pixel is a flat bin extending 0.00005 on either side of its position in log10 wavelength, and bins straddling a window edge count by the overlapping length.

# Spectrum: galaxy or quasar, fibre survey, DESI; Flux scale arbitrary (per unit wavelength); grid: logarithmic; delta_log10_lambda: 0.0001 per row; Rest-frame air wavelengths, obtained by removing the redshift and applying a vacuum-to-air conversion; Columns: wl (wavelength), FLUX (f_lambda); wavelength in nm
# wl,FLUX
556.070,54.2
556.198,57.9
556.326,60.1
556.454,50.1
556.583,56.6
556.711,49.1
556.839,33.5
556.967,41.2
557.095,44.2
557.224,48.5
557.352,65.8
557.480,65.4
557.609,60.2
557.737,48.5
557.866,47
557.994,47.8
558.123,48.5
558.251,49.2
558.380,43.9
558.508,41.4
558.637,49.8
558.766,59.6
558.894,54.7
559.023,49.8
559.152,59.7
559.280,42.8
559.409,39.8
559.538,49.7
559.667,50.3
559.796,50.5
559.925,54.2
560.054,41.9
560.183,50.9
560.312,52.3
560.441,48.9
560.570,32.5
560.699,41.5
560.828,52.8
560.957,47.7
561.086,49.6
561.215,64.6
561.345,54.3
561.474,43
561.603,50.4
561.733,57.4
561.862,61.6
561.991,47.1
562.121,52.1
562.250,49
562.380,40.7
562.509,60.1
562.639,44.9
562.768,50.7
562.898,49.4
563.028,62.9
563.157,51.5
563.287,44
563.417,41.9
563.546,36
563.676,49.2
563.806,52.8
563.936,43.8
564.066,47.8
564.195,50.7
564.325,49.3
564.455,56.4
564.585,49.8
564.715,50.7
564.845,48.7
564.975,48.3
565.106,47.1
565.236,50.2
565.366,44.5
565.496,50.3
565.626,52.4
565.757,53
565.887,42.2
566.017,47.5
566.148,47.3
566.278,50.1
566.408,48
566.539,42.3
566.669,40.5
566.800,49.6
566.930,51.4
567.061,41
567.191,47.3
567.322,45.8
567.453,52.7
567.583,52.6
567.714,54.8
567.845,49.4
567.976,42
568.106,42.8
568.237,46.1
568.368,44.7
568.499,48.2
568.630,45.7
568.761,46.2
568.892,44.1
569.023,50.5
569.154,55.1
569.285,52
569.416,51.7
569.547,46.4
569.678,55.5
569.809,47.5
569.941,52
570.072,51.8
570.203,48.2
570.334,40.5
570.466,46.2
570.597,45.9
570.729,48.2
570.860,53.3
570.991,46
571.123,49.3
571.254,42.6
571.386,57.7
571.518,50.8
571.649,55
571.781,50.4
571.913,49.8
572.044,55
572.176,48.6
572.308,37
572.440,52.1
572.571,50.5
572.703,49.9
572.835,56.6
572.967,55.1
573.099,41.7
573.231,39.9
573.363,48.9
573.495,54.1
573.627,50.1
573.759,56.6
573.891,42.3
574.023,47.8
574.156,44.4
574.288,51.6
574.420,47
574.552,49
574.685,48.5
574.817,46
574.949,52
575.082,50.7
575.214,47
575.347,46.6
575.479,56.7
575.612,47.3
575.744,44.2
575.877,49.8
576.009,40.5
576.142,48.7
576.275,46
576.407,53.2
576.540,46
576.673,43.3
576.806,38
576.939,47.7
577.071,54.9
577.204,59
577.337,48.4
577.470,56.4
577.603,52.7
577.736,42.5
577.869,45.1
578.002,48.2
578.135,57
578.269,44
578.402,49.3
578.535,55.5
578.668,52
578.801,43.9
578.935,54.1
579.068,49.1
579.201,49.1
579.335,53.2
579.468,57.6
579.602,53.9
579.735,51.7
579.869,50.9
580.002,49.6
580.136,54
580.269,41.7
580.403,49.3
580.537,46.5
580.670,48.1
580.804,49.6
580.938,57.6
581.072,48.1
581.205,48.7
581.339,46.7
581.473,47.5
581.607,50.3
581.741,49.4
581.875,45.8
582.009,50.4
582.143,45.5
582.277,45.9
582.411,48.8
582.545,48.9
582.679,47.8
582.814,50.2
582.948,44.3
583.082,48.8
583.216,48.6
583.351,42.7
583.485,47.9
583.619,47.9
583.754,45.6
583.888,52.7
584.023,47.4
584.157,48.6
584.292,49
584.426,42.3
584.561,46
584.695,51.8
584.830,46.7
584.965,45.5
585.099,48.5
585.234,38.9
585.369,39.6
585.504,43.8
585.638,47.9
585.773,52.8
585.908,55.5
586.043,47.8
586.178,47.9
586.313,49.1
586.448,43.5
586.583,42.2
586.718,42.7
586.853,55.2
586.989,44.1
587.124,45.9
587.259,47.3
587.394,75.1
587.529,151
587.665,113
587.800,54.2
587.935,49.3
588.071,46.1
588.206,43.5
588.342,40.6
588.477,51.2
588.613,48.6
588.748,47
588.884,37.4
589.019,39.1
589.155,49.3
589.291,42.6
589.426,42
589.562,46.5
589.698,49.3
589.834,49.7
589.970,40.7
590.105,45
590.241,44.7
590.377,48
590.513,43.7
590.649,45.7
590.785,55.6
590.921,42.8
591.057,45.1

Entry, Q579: 0.300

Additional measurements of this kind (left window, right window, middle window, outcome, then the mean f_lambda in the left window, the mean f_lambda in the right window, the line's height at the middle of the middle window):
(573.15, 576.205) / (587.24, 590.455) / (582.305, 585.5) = 0.33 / 48.2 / 54.3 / 52.2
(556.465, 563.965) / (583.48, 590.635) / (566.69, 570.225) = 0.08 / 49.6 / 50.2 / 49.8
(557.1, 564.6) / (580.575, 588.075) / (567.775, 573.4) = 0.21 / 50.1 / 51.2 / 50.5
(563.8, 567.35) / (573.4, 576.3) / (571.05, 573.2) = -0.07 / 48.1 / 48.5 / 48.4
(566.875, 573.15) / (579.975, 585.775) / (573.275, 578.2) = -0.05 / 48.9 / 47.6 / 48.3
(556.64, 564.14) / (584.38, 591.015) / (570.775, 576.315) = 0.10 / 49.5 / 50.3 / 49.9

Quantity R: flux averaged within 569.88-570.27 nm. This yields 50.7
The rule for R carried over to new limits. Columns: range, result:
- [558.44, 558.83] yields 50.2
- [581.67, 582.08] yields 48.5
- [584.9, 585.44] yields 43.1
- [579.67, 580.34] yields 49.6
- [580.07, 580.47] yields 48.3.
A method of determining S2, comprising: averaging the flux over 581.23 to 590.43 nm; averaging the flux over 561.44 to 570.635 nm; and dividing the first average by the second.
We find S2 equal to 1.02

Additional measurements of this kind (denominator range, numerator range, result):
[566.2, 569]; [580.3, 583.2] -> 1.03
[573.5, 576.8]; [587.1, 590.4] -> 1.12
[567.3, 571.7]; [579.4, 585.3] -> 0.99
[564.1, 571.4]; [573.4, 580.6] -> 1.02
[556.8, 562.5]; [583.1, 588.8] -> 1.04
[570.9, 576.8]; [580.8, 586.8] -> 0.98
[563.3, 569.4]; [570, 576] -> 1.02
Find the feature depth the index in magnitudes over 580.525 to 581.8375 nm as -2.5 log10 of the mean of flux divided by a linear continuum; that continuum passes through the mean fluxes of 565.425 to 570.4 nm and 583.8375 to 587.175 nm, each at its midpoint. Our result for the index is -0.05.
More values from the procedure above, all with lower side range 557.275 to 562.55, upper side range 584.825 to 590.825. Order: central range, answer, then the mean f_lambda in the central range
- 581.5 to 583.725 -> 0.068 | 47.7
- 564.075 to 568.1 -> 0.048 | 48.4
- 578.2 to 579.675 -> -0.007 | 51.1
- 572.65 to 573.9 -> 0.018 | 49.8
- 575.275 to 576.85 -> 0.087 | 46.8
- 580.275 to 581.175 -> 0.032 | 49.3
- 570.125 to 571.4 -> 0.072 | 47.4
